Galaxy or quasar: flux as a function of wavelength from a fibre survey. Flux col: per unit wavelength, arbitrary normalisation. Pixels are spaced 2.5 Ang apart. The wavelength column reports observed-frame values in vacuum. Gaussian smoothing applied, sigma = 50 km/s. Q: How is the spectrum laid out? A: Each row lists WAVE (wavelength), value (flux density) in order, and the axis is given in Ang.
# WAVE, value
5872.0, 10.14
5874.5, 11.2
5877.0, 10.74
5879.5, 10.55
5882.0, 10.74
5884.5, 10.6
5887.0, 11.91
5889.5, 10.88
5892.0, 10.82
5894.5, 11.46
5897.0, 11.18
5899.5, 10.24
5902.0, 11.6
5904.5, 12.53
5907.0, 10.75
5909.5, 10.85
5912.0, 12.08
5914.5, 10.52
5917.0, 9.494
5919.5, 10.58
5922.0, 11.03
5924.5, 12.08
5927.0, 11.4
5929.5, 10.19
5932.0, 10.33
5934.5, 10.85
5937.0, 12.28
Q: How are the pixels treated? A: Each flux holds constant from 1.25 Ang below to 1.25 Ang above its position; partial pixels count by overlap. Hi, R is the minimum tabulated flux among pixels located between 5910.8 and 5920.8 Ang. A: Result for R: 9.494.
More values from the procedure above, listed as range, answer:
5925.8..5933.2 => 10.19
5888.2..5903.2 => 10.24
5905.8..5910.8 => 10.75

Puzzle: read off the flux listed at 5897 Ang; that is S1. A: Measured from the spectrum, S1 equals 11.18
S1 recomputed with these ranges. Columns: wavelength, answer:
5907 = 10.75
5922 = 11.03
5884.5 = 10.6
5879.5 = 10.55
